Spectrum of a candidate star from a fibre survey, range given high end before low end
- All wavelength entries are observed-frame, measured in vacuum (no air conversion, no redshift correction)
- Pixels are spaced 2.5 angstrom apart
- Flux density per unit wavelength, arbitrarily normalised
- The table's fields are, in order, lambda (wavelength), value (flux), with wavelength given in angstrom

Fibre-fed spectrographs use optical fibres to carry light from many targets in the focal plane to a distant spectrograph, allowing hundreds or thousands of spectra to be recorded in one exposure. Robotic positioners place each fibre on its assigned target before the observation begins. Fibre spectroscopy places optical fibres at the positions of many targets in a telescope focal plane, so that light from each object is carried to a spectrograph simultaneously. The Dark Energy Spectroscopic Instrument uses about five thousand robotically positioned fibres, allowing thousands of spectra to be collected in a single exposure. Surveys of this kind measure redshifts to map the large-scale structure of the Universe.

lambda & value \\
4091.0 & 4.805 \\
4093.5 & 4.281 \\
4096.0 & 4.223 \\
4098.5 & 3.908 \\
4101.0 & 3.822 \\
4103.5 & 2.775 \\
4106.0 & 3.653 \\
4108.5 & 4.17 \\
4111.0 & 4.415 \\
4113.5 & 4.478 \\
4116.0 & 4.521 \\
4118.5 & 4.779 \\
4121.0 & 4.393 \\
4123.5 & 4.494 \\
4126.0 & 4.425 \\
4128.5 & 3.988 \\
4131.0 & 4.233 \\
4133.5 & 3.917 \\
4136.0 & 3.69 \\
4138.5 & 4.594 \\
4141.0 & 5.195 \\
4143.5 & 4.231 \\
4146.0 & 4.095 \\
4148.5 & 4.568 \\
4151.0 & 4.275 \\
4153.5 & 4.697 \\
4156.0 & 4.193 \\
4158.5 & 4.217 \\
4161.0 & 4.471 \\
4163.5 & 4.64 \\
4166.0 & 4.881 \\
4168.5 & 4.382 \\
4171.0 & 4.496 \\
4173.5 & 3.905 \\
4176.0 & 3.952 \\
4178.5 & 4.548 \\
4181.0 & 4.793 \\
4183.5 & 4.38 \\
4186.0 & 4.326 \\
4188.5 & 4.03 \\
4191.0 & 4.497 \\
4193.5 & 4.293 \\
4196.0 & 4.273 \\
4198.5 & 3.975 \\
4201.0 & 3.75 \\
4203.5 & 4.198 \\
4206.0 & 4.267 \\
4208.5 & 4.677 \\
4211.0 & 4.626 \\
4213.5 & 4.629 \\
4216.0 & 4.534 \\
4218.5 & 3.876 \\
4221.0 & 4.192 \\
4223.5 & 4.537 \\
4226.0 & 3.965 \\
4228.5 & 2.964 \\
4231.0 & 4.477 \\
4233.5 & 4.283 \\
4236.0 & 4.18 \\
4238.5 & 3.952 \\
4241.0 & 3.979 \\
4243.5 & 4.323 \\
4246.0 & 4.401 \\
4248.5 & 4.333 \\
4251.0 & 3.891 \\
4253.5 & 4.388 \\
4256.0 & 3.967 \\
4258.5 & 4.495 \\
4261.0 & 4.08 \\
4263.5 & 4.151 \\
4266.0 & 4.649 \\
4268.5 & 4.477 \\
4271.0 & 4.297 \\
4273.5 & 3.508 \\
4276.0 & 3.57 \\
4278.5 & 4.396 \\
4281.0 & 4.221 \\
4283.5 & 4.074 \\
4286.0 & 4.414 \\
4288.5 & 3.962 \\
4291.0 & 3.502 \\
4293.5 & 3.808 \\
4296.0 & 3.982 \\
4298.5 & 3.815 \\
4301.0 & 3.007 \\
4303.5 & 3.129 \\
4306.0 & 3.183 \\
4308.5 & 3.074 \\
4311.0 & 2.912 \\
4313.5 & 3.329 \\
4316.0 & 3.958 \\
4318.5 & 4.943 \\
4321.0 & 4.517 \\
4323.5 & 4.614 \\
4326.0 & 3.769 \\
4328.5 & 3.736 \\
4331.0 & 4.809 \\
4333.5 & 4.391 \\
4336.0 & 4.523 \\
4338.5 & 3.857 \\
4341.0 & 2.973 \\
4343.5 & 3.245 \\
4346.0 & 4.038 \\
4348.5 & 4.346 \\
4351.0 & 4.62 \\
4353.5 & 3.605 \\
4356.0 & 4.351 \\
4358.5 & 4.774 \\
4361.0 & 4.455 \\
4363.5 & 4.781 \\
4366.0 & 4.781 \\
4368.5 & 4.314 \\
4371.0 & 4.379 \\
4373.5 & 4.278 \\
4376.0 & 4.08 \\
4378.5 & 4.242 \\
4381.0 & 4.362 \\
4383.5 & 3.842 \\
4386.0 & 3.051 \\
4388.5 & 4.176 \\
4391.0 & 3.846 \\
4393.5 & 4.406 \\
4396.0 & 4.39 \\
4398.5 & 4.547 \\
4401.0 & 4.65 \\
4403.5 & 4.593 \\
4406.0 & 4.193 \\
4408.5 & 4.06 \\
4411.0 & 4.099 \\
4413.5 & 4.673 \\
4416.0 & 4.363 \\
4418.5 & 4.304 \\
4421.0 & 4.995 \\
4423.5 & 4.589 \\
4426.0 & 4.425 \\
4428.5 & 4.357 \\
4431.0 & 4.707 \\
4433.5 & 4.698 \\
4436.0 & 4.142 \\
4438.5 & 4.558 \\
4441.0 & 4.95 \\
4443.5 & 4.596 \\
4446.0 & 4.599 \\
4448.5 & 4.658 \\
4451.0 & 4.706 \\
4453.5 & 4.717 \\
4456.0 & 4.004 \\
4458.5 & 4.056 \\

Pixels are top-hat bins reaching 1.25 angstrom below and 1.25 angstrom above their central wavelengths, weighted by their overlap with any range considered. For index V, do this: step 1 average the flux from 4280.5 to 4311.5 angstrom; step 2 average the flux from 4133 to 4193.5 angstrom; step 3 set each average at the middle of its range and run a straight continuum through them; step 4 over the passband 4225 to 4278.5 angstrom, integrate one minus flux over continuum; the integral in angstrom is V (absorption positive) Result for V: -3.4 angstrom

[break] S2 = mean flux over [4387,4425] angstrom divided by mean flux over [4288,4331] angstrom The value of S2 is 1.17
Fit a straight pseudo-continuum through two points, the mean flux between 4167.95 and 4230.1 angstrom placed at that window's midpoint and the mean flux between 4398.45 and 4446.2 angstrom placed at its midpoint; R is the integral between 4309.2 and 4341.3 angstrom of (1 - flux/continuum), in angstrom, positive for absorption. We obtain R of 2.6 angstrom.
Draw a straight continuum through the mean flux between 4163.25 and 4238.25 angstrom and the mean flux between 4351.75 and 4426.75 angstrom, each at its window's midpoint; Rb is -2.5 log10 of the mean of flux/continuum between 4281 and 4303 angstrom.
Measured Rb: 0.13 mag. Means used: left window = 4.28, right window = 4.32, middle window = 3.82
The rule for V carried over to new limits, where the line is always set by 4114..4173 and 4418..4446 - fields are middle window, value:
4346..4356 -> 0.8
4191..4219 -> 0.9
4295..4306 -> 2.6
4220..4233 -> 1.2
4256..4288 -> 2.2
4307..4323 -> 2.5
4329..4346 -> 2.1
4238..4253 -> 1.0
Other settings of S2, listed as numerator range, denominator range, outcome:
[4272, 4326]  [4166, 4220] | 0.88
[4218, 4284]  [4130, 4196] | 0.95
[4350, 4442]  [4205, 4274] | 1.03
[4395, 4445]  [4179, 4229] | 1.05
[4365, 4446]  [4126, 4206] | 1.01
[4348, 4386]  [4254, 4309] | 1.10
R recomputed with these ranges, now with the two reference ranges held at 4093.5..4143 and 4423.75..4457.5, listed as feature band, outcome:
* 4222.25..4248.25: 1.3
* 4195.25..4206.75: 0.6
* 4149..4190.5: -1.4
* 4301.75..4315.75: 3.9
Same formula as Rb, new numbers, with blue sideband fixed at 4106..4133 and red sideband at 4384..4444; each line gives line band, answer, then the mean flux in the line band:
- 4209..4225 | -0.012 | 4.41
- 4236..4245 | 0.065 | 4.11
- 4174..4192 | 0.003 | 4.34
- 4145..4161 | -0.002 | 4.35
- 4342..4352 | 0.091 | 4.02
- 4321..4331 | 0.044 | 4.2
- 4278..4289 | 0.037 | 4.22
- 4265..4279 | 0.060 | 4.13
